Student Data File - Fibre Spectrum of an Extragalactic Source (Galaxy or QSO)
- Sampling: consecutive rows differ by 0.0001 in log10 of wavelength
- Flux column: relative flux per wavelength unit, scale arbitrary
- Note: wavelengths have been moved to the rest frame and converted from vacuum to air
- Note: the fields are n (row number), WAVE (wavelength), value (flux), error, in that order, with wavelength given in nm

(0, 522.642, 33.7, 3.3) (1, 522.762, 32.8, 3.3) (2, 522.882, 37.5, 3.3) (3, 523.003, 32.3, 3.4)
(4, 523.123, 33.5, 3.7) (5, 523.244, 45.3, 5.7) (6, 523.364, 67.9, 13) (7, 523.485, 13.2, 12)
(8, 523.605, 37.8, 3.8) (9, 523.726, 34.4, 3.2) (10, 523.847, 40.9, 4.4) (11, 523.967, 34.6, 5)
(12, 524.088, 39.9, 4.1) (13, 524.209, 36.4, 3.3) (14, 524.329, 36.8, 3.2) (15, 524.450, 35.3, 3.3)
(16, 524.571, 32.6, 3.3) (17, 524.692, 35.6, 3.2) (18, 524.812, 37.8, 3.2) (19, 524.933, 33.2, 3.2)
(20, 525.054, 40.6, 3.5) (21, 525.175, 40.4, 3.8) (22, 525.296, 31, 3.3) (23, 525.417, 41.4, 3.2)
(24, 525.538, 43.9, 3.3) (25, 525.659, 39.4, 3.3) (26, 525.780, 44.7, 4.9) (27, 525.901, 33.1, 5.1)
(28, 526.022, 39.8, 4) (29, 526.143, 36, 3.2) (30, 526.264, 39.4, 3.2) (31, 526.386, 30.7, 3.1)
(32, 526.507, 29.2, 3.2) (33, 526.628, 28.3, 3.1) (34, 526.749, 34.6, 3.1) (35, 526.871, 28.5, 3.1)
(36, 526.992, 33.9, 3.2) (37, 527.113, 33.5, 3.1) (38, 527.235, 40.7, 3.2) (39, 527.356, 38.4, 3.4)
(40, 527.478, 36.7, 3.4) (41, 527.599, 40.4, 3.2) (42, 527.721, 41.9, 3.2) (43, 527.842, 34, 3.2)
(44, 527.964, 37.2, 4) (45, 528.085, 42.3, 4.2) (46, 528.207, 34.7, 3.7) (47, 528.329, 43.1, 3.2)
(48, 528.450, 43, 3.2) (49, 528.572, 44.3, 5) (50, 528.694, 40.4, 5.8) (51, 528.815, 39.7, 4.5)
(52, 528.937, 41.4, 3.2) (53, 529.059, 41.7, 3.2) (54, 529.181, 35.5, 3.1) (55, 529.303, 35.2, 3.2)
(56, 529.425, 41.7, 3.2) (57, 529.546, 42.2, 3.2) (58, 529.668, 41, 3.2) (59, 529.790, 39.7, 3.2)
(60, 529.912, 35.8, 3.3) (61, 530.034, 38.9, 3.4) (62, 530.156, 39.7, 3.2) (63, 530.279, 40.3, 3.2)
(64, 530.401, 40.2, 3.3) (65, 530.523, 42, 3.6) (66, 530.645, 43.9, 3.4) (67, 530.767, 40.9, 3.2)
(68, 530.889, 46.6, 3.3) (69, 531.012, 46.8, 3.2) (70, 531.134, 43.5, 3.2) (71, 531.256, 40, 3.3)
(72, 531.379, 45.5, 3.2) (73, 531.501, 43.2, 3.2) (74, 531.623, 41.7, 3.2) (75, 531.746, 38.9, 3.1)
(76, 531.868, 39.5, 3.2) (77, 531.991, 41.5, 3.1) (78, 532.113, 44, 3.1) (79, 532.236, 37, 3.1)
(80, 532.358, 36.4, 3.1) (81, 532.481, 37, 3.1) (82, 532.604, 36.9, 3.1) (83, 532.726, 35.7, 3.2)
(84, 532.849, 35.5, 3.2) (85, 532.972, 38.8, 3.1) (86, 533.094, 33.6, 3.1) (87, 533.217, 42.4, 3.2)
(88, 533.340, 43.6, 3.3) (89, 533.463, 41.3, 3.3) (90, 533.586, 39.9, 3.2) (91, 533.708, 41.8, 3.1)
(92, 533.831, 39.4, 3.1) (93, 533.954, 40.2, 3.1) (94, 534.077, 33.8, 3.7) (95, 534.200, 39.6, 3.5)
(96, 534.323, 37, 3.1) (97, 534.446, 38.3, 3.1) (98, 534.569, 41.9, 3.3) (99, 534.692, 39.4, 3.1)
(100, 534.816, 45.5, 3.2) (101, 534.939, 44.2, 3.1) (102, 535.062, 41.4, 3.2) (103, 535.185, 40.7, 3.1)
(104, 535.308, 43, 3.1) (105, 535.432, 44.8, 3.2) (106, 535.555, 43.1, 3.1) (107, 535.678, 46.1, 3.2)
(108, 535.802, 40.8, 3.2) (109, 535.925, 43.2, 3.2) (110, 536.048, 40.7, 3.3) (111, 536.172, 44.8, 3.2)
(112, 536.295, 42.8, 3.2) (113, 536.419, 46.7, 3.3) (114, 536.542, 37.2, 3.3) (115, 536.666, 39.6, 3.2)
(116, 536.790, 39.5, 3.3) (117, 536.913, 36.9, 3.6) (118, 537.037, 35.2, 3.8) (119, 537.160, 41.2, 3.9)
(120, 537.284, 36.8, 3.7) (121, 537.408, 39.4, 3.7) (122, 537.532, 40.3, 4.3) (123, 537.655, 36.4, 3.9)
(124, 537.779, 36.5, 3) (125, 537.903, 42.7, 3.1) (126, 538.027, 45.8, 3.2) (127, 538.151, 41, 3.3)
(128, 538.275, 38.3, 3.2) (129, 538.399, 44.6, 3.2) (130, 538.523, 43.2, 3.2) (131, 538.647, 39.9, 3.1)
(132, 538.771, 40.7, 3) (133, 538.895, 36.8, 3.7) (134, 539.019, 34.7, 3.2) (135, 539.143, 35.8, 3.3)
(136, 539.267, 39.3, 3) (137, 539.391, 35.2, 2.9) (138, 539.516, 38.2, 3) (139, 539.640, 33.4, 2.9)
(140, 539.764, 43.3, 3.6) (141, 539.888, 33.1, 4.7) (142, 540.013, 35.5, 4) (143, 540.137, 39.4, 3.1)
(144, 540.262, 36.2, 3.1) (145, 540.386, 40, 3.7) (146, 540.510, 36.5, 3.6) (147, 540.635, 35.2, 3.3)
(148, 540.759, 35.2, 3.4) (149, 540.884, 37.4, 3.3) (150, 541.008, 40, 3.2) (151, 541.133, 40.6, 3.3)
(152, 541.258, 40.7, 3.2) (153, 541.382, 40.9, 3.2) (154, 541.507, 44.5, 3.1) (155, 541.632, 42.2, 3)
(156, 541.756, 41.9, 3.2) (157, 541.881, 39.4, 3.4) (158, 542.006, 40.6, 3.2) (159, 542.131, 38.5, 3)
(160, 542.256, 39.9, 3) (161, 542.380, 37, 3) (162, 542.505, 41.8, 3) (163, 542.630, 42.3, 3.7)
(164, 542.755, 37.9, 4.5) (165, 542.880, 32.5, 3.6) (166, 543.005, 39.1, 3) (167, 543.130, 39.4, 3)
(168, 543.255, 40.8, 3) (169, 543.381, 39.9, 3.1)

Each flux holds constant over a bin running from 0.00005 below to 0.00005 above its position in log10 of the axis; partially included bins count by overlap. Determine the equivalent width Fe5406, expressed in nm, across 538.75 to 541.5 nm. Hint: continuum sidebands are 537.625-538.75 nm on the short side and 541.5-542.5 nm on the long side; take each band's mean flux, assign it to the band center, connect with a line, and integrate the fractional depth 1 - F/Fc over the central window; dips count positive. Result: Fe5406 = 0.200 nm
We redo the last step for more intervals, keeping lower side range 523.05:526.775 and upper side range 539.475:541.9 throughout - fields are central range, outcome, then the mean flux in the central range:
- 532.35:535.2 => -0.11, 39.4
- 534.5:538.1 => -0.29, 41.2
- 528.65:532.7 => -0.31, 40.5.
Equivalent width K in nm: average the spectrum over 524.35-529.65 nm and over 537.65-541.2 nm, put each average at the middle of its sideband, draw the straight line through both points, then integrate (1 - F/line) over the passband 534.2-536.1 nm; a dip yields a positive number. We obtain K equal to -0.19 nm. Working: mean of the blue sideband 37.6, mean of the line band 41.9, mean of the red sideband 38.5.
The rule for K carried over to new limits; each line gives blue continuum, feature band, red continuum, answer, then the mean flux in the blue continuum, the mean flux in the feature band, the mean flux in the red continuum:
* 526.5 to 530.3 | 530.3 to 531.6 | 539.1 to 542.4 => -0.17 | 38.2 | 43.2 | 38.6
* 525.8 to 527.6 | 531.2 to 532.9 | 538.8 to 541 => -0.18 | 34.9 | 39.5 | 36.9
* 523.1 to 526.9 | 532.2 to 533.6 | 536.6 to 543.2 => -0.01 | 36.8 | 38.1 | 38.9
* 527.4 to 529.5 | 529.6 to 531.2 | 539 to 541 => -0.10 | 39.6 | 41.5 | 36.9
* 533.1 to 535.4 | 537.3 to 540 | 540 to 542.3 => 0.06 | 40.6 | 38.9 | 39.3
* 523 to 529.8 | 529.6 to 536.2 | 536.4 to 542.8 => -0.40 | 37.8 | 40.7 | 39.1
